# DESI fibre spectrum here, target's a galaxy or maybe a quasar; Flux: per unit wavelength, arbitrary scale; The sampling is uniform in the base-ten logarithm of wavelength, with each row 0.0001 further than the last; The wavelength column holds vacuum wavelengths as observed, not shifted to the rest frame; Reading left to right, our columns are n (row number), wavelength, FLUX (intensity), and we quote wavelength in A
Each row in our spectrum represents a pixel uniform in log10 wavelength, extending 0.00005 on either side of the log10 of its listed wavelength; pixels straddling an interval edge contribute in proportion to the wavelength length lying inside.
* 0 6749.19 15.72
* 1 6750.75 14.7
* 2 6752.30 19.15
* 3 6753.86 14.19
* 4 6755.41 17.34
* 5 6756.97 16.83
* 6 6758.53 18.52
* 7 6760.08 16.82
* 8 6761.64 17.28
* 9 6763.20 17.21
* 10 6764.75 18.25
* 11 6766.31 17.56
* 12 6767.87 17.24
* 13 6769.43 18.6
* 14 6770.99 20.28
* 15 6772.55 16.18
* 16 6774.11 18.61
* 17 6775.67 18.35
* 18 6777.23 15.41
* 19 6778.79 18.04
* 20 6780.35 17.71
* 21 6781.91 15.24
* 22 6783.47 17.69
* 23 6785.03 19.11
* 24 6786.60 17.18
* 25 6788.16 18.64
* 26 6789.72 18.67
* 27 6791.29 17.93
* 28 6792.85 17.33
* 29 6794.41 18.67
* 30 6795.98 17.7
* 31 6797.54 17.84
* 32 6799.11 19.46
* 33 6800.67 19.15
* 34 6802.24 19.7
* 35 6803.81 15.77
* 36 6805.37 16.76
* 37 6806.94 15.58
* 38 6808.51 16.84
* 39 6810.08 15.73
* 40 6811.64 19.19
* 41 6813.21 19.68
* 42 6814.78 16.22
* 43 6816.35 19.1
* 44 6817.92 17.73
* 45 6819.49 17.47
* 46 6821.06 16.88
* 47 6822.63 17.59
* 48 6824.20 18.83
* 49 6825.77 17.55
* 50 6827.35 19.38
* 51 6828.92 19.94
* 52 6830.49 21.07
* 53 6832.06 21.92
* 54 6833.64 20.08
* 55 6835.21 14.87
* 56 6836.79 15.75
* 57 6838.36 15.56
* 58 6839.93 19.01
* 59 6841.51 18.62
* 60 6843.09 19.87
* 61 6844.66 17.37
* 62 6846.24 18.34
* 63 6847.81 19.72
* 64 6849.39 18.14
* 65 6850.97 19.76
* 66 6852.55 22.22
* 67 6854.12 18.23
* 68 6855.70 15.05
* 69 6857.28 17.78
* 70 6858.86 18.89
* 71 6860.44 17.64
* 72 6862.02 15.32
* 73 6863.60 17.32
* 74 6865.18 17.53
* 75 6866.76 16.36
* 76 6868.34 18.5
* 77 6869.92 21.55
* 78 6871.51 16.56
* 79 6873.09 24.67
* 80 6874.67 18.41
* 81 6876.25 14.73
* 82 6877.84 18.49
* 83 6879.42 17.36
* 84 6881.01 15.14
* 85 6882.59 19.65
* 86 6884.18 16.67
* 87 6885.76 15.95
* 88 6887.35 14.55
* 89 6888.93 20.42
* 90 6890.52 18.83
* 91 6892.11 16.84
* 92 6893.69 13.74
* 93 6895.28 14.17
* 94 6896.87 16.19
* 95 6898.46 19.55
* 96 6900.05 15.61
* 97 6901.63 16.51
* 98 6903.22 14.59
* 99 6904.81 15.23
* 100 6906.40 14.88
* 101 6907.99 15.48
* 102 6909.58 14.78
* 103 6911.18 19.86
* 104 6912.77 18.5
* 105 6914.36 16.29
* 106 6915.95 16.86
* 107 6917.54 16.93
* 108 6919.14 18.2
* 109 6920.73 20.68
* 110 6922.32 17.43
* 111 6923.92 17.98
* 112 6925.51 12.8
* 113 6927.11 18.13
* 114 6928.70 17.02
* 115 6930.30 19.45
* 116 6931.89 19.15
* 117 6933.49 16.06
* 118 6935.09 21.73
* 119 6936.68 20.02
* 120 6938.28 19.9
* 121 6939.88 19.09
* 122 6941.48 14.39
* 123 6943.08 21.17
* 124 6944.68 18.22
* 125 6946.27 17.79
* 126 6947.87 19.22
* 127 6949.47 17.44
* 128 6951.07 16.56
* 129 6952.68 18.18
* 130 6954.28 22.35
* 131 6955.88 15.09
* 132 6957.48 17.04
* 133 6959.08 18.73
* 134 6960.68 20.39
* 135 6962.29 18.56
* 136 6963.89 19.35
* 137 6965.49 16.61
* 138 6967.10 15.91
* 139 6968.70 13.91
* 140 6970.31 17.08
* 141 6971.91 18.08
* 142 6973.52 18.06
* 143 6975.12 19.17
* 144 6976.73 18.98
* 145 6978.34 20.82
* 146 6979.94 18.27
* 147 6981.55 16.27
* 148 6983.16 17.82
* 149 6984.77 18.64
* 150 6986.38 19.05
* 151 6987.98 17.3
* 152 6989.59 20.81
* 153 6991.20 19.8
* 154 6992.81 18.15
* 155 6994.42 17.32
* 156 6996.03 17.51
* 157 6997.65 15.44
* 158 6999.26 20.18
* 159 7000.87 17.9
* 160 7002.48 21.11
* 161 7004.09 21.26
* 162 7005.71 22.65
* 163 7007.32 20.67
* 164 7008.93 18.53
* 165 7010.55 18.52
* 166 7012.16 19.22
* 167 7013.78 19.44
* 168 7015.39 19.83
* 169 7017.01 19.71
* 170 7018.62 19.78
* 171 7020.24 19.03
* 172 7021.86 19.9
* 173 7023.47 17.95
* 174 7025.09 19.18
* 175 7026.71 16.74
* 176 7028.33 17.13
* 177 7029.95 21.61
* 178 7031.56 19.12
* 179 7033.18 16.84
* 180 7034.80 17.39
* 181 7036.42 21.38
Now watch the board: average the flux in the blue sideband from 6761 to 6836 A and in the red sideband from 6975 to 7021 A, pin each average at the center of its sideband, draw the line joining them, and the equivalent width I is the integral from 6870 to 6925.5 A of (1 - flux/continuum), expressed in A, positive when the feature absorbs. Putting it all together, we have 4.3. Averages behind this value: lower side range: 18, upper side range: 19.1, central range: 17.1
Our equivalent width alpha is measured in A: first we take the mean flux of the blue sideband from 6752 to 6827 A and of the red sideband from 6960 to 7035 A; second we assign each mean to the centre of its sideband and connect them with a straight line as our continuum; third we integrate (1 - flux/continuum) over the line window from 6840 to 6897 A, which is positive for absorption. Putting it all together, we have 0.7 A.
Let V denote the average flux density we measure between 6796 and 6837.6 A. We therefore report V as 18.1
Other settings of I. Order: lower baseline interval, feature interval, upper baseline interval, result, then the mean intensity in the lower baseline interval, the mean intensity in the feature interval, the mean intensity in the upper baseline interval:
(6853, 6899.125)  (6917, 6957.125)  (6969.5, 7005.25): -0.19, 17.5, 18.2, 18.6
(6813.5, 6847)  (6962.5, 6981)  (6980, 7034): 0.93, 18.3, 17.8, 18.9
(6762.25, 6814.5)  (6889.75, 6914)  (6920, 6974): 2.23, 17.8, 16.3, 18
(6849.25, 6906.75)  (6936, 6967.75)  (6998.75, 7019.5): 0.84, 17.4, 18.3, 19.9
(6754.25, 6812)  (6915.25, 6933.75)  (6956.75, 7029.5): 0.72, 17.7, 17.6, 18.6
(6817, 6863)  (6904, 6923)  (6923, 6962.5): 1.22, 18.3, 17.1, 18.2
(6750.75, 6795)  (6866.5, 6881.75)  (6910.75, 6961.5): -0.24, 17.6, 18.2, 18.2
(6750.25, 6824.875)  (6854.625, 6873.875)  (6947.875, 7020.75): -0.09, 17.6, 18.1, 18.6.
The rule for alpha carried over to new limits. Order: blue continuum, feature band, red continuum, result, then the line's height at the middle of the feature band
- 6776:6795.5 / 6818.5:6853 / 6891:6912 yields -3.38 A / 16.9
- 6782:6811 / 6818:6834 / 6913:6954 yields -1.07 A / 17.8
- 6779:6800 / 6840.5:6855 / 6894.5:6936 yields -1.29 A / 17.6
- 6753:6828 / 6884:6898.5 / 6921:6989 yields 1.13 A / 17.9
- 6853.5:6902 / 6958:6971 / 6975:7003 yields 0.51 A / 18.3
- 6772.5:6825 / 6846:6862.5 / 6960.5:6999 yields -0.47 A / 17.8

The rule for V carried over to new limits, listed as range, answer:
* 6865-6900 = 17.5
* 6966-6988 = 17.8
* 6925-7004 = 18.3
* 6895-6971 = 17.5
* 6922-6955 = 18.3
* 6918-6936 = 18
